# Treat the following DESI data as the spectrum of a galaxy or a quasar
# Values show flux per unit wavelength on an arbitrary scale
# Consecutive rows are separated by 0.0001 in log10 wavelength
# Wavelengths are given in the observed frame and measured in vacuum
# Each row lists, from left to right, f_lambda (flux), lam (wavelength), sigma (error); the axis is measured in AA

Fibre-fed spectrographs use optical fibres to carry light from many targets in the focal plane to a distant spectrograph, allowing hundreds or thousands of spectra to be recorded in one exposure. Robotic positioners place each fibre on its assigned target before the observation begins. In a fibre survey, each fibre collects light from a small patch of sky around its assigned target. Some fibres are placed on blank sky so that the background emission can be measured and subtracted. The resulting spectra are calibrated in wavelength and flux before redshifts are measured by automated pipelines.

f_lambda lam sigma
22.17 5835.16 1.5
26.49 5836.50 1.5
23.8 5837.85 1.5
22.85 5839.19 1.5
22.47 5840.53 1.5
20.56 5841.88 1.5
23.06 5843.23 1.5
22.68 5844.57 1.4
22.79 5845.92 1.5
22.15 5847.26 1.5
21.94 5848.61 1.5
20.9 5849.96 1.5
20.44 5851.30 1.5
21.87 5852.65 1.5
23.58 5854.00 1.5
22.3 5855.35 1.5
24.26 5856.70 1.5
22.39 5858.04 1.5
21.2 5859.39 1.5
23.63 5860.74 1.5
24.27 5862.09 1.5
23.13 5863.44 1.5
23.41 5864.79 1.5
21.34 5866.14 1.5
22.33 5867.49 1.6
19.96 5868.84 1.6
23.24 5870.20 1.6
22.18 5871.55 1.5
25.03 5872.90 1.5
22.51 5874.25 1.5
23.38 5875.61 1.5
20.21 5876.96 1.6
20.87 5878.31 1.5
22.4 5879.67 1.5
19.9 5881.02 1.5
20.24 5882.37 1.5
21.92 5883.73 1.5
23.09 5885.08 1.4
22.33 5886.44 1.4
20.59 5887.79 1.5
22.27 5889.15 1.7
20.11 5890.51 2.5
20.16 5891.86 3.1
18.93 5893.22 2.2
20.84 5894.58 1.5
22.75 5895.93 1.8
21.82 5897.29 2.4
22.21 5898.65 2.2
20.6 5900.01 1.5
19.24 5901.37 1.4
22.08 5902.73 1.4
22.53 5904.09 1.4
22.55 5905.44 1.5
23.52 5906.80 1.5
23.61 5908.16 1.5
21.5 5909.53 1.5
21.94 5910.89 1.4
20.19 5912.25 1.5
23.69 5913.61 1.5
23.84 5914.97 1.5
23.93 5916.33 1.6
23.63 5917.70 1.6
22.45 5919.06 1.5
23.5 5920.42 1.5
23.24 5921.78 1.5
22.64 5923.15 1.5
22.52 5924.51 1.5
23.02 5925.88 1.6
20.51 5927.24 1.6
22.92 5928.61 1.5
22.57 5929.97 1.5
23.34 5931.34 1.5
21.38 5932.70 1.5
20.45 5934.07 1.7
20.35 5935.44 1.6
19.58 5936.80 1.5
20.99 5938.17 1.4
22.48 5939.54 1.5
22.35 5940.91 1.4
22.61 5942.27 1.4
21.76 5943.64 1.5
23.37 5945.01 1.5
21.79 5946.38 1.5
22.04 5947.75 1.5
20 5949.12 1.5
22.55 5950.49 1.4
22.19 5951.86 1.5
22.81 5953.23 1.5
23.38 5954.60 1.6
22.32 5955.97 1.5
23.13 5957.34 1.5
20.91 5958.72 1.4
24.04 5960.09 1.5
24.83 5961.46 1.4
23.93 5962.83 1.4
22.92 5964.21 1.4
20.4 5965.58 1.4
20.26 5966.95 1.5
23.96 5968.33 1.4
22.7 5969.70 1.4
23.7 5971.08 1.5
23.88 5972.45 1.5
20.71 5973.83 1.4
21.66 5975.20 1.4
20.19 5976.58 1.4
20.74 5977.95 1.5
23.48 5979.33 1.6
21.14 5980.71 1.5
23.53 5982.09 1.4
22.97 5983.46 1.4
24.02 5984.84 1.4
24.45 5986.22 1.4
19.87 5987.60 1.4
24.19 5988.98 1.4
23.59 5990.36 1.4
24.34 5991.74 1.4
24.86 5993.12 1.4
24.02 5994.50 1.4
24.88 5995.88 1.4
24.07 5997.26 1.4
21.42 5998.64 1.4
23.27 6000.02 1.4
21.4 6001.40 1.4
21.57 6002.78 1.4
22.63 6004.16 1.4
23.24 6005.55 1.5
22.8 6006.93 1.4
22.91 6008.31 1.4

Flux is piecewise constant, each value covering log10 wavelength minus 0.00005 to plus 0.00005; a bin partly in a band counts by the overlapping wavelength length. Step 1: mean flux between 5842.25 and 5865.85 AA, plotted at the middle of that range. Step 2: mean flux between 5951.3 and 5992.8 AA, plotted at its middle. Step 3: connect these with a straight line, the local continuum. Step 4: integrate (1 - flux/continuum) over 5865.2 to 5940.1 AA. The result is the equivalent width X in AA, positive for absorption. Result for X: 2.3 AA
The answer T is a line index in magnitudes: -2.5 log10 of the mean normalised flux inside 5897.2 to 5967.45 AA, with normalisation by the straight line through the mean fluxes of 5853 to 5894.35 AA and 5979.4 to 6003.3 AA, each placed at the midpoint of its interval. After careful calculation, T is 0.02 mag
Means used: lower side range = 22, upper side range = 23.2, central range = 22.2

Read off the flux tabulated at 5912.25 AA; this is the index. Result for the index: 20.19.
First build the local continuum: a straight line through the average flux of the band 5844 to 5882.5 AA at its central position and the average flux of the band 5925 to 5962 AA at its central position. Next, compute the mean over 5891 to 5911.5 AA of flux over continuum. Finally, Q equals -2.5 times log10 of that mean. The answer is 0.03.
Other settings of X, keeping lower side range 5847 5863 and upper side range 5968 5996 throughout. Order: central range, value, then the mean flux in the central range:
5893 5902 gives 0.63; 21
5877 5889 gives 0.61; 21.4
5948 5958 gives 0.22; 22.3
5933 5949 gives 0.86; 21.5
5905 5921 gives -0.14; 22.9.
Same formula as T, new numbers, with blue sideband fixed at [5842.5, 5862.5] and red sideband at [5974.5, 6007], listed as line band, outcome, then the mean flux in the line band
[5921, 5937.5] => 0.04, 21.9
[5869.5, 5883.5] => 0.03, 22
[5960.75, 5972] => 0.00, 22.9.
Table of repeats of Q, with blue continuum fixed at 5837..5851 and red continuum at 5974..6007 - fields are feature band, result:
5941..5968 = 0.01 mag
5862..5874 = -0.01 mag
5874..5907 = 0.05 mag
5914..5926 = -0.03 mag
